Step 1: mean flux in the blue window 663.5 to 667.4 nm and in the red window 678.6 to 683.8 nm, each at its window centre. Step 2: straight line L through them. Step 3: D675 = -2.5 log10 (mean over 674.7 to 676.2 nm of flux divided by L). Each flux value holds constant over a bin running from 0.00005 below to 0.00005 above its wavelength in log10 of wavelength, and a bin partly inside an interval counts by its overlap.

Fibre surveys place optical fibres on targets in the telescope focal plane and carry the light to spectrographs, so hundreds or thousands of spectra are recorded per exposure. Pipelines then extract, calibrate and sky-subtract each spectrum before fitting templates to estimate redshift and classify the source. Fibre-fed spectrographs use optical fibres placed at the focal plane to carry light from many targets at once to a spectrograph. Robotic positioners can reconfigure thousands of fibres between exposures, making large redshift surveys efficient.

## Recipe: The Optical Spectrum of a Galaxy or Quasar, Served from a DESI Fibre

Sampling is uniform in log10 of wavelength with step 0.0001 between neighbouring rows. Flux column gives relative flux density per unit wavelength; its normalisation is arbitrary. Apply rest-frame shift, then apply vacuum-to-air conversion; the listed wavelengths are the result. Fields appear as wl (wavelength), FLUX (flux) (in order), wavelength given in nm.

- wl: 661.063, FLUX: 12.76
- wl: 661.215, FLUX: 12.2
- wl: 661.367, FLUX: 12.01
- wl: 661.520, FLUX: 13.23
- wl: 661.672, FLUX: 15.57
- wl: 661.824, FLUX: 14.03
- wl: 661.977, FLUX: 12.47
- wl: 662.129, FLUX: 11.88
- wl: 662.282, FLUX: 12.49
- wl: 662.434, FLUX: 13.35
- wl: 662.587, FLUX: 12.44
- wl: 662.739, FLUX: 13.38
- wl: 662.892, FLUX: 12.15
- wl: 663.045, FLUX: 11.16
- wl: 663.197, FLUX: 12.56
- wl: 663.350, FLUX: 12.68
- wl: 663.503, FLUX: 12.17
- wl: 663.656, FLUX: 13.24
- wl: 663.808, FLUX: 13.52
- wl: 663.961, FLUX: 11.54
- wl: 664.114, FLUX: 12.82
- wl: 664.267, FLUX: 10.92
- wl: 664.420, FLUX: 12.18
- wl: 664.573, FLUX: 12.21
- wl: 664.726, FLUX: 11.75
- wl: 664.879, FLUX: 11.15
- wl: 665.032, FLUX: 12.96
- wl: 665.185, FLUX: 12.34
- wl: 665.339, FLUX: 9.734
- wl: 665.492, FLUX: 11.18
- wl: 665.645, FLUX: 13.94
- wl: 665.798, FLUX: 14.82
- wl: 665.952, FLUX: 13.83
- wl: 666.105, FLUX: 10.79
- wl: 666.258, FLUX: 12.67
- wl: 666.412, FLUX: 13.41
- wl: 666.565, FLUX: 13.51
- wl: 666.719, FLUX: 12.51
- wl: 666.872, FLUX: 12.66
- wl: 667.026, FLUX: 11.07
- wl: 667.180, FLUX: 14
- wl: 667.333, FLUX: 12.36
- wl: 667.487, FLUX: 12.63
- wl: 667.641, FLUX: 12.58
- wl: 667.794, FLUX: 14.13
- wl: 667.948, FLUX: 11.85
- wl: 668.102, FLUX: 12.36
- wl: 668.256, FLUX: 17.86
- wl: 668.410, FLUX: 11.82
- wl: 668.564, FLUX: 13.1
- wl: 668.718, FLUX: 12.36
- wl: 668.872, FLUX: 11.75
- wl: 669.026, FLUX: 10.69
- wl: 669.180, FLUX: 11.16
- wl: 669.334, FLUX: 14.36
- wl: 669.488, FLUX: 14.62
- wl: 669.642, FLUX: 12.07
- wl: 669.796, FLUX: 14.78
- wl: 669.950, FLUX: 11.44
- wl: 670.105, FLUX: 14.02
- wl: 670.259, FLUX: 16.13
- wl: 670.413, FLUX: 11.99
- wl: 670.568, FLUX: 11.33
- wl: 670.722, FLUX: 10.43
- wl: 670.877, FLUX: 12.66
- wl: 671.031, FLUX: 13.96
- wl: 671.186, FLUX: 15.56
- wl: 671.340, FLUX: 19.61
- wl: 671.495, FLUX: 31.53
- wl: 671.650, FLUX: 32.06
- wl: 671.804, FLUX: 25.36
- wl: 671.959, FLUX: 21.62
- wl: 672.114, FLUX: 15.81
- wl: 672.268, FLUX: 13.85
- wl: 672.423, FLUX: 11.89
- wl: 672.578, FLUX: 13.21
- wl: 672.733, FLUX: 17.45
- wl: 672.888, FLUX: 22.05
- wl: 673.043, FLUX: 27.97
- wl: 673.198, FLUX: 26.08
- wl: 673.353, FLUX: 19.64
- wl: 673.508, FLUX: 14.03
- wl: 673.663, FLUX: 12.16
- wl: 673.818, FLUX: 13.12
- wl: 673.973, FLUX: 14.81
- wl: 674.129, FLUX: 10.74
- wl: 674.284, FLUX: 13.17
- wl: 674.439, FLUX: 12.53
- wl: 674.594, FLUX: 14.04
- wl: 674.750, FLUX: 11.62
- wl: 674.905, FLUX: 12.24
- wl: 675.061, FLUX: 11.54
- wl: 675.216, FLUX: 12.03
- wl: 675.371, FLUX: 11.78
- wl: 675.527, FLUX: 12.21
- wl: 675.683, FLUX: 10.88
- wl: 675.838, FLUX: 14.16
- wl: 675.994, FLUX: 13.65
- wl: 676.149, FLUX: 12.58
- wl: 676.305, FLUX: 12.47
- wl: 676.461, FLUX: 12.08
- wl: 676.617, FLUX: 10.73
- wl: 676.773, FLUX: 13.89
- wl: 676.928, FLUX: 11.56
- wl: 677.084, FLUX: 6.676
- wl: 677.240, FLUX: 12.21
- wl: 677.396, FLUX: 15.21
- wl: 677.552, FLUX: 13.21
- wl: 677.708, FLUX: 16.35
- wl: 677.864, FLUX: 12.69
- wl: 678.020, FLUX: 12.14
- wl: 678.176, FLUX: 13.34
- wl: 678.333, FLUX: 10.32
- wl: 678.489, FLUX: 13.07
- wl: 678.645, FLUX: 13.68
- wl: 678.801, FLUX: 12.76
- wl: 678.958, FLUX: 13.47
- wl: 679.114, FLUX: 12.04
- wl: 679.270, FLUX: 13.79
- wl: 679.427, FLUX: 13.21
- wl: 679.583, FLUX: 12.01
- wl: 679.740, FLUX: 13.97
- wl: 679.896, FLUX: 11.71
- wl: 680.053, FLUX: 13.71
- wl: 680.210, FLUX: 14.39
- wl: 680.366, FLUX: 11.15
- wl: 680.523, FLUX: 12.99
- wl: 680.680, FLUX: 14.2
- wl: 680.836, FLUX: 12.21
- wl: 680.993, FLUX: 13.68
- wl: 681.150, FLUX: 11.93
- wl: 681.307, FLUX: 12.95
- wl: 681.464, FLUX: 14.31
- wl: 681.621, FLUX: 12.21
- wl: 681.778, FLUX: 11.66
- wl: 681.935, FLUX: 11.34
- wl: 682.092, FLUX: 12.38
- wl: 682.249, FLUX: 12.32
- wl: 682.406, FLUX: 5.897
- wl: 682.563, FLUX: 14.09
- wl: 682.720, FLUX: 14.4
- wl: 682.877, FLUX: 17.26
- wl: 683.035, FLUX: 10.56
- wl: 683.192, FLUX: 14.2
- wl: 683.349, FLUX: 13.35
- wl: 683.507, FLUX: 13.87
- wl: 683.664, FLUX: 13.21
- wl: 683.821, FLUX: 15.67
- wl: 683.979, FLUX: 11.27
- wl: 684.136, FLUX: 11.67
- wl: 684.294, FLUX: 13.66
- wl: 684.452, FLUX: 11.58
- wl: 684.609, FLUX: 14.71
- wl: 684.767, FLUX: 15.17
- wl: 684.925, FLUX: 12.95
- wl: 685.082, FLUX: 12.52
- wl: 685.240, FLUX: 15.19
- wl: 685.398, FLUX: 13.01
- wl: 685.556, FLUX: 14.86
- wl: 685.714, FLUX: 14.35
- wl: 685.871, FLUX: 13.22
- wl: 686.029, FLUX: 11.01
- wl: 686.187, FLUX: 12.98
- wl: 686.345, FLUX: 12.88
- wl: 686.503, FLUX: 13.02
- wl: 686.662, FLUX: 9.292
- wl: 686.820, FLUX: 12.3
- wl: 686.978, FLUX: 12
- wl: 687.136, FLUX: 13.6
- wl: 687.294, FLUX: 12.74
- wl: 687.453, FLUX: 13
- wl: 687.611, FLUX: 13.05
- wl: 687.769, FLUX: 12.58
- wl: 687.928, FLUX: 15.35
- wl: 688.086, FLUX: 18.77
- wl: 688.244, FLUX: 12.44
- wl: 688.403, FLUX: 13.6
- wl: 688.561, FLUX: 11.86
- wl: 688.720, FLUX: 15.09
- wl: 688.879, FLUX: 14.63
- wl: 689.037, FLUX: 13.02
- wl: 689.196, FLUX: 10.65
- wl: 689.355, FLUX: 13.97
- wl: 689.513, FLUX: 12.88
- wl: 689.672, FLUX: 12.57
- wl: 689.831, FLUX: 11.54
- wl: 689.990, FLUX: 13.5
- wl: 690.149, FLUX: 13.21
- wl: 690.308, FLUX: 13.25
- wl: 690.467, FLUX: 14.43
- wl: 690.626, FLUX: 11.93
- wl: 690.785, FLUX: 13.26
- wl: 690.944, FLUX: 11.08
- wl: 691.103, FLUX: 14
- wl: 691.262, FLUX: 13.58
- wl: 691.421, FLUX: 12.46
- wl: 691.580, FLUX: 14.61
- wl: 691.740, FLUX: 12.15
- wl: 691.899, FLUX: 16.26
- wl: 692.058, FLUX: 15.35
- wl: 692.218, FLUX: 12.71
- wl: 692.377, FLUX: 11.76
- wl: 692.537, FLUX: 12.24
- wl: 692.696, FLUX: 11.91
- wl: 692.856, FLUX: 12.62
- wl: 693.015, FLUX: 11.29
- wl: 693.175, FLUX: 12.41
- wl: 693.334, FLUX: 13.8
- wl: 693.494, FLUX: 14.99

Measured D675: 0.04 mag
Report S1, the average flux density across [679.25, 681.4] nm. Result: 13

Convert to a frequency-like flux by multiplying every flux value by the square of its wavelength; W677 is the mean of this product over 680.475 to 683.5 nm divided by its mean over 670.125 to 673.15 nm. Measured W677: 0.73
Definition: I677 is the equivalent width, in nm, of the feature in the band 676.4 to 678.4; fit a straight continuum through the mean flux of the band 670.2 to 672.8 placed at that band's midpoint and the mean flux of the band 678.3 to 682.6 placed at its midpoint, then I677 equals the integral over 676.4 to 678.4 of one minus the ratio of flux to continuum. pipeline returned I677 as 0.26 nm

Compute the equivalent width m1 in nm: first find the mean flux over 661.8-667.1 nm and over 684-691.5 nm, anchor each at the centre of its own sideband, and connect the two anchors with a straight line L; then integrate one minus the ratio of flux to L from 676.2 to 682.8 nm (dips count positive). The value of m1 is 0.16 nm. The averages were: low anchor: 12.4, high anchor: 13.1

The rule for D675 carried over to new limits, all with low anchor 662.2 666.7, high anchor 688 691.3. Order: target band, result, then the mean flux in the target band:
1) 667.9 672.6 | -0.203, 15.3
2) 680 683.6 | 0.018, 12.8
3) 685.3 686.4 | -0.005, 13.2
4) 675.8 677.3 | 0.080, 11.9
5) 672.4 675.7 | -0.168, 14.9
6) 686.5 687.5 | 0.087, 12.2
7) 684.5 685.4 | -0.063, 13.9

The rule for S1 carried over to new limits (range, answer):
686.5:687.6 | 12.3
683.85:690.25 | 13.2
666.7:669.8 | 12.9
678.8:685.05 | 12.9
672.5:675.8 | 14.9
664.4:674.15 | 14.7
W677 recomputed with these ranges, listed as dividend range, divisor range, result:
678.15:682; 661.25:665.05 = 1.07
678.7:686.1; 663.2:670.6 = 1.07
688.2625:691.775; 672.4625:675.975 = 0.92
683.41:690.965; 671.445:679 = 0.92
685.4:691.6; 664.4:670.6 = 1.10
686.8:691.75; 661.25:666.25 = 1.14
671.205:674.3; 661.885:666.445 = 1.56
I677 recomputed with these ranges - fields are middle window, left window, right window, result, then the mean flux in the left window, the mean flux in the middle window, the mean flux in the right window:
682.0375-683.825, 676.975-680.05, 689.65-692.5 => -0.014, 12.7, 13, 13.2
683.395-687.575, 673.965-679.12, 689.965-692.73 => -0.043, 12.5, 13.1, 13.2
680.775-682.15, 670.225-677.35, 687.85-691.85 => 0.171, 15.1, 12.5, 13.4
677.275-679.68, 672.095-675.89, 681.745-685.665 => 0.146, 14.7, 13.1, 13.1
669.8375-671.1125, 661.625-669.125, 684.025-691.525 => -0.008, 12.6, 12.8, 13.2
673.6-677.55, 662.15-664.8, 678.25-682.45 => 0.050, 12.4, 12.3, 12.5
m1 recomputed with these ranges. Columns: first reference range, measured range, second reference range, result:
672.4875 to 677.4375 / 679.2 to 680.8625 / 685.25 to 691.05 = 0.07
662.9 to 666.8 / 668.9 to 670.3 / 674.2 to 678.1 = -0.08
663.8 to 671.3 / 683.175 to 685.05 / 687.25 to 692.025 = -0.02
